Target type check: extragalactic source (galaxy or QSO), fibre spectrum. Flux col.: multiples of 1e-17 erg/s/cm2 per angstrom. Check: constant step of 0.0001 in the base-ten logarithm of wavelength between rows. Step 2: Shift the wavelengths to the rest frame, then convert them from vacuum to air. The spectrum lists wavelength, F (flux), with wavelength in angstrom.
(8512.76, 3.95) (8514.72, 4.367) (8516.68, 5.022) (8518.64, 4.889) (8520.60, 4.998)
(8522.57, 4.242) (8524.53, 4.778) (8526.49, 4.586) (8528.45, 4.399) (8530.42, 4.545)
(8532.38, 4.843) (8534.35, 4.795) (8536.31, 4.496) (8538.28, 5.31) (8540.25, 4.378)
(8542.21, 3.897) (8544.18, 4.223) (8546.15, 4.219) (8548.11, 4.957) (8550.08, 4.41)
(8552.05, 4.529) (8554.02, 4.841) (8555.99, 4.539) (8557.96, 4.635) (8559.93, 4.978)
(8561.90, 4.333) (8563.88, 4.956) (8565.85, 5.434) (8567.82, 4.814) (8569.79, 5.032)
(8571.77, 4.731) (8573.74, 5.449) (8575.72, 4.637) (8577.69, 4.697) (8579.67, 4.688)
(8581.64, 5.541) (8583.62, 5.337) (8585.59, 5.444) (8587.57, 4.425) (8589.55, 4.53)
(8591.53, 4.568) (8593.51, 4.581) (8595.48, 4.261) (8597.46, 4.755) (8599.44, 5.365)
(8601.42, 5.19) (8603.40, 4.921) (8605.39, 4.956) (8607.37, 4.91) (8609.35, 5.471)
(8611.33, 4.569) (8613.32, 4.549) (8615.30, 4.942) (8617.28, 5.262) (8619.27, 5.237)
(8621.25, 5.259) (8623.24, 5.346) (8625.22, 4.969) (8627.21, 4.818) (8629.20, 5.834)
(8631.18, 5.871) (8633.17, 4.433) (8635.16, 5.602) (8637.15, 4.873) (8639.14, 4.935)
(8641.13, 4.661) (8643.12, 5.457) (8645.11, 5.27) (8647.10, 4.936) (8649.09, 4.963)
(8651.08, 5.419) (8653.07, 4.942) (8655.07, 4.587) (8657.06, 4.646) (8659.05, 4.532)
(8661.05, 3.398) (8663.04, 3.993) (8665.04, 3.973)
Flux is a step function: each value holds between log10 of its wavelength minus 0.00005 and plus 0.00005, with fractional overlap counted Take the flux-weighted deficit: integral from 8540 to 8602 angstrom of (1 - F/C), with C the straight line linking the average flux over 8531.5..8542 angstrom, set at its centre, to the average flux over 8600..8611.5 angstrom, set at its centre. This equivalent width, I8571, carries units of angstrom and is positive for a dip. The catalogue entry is 1.4 angstrom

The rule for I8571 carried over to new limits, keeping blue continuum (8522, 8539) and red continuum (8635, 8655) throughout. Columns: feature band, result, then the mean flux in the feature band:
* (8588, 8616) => 0.5 angstrom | 4.82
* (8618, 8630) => -0.6 angstrom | 5.23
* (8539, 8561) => 1.0 angstrom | 4.52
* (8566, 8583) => -0.6 angstrom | 4.98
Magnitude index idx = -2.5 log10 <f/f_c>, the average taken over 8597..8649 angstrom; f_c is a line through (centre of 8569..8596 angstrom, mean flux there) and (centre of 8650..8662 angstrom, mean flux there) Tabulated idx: -0.08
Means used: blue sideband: 4.86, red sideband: 4.59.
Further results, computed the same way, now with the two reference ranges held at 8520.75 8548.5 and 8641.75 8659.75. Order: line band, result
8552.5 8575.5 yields -0.05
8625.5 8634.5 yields -0.07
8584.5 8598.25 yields 0.02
